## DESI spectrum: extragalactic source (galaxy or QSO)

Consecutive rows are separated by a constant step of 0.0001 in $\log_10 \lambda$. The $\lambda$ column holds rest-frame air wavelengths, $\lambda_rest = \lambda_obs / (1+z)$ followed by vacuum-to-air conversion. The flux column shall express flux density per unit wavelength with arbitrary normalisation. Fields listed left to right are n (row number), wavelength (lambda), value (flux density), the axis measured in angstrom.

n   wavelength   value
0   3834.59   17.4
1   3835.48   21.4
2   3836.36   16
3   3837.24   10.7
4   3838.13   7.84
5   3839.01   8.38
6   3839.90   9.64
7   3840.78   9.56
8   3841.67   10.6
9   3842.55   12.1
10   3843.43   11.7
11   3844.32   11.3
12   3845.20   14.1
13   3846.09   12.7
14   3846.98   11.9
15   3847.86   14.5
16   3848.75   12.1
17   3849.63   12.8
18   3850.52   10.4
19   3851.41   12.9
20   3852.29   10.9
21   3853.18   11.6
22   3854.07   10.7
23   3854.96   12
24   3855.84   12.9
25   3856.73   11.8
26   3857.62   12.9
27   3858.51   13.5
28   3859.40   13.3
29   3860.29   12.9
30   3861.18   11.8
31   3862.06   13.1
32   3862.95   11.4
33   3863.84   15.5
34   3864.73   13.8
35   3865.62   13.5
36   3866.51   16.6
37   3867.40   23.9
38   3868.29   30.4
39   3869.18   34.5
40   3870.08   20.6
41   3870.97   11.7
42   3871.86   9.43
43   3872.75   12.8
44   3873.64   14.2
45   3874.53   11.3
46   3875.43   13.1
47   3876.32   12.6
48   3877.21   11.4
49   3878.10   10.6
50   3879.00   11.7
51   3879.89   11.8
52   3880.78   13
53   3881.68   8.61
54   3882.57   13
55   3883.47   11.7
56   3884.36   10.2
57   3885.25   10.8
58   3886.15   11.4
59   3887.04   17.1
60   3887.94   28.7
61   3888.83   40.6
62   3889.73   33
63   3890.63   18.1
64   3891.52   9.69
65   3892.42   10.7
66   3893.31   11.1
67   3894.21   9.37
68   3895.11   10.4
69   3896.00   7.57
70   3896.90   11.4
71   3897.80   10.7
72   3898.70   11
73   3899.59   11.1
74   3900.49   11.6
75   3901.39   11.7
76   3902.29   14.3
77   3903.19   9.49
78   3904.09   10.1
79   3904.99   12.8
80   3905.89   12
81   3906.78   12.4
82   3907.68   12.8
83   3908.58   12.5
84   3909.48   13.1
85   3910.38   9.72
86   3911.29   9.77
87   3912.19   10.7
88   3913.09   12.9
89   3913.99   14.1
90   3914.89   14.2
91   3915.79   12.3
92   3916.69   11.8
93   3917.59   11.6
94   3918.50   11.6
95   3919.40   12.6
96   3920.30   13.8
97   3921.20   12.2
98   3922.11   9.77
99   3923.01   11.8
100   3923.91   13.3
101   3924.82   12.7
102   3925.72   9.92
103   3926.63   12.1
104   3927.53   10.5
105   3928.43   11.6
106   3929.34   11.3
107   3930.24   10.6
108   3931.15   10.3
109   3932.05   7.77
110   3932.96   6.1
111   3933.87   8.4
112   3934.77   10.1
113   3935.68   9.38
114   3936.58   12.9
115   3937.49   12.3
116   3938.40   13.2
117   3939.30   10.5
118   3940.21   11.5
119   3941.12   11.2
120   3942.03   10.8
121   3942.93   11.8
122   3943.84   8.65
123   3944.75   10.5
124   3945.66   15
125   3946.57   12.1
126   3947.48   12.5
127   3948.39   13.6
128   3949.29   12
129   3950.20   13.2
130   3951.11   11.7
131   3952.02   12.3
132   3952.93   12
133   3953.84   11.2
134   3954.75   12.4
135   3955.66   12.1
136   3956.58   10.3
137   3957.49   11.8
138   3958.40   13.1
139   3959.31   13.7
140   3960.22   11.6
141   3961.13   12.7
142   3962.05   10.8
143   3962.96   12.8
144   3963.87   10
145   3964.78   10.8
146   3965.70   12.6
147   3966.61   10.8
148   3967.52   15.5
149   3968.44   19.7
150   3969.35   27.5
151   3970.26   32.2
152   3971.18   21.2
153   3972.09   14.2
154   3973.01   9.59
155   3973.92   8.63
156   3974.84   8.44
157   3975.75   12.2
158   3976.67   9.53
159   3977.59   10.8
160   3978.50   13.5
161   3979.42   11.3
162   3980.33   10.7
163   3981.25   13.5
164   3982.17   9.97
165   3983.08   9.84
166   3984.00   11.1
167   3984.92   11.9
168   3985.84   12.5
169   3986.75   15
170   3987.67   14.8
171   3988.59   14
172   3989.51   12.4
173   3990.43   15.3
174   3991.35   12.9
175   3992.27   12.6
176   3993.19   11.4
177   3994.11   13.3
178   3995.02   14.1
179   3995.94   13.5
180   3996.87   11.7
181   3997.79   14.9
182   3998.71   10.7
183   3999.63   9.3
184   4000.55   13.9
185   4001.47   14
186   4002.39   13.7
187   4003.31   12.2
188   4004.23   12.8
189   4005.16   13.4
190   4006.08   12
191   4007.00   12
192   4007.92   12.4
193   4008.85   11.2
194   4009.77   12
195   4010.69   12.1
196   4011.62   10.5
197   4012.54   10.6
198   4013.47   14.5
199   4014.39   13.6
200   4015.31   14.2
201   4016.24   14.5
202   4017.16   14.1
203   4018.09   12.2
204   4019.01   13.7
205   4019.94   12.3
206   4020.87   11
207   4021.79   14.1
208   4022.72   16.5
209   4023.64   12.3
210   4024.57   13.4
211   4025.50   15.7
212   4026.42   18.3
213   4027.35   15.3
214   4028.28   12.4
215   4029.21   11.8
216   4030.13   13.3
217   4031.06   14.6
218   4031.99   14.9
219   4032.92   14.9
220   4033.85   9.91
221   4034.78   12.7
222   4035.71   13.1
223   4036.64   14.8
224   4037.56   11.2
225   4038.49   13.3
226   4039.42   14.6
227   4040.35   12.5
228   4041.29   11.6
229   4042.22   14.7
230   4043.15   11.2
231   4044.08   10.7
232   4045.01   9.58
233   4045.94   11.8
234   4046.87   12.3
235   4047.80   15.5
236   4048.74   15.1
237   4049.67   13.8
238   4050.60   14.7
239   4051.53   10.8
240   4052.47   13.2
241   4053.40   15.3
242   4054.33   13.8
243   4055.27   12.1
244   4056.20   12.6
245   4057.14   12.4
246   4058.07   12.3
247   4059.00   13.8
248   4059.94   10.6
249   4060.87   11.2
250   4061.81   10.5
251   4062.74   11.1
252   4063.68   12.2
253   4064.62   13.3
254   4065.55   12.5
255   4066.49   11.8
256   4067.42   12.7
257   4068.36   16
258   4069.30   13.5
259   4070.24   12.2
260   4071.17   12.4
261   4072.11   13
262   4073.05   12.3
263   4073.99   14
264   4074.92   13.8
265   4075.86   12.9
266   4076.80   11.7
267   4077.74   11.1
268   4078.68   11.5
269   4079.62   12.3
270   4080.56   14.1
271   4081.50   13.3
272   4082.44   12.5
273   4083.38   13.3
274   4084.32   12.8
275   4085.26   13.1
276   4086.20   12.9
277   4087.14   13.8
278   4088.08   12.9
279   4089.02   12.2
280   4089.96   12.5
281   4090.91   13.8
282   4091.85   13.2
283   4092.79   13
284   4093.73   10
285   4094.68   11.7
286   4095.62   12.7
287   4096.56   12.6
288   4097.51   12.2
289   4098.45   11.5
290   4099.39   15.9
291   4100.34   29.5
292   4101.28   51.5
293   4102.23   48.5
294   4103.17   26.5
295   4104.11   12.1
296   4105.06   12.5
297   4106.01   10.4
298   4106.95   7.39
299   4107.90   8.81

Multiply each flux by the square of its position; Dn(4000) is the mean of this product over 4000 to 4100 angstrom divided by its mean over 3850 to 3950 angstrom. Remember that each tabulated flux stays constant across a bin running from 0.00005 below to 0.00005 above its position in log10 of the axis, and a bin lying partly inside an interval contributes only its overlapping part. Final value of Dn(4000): 1.08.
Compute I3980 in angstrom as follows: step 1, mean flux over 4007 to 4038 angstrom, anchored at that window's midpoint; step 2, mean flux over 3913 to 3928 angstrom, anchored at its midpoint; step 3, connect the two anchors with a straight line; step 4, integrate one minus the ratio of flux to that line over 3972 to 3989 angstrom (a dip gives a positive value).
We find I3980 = 1.6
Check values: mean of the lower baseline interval 12.2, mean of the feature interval 11.6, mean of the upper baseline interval 13.3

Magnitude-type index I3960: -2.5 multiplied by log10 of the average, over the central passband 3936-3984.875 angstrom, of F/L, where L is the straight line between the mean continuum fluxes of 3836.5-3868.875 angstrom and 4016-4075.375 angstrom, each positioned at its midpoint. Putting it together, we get 0.03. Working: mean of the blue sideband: 13.1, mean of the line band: 12.7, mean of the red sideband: 13.1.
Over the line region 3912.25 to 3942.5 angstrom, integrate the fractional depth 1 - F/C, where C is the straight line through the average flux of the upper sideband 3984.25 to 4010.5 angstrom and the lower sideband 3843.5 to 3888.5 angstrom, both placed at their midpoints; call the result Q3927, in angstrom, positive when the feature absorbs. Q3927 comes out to 4.7 angstrom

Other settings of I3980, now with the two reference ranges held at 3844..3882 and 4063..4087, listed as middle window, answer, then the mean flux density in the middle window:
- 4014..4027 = -0.9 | 14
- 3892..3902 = 2.2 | 10.7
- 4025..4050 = -0.6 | 13.3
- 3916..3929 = 1.7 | 11.8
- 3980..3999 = 0.8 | 12.7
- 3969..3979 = -1.3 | 15.1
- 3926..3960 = 5.3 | 11.4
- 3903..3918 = 1.8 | 11.9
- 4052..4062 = 0.3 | 12.6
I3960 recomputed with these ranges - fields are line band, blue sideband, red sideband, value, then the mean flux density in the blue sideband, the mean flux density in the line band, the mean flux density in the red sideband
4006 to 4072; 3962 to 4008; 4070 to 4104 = 0.122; 13.2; 13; 15.6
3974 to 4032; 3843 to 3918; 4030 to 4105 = 0.095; 13.6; 12.8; 14.1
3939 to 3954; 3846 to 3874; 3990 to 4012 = 0.129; 14.5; 11.8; 12.6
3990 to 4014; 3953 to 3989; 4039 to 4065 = 0.032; 13.2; 12.6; 12.6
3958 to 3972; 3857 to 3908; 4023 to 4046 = -0.146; 14.3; 15.6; 13.2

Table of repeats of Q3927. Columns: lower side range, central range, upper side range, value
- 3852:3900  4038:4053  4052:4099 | 0.08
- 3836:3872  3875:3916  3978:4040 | 0.84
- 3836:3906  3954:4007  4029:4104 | 2.93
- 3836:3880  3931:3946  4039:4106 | 3.38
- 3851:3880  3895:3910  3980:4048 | 2.66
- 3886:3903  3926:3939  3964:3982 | 3.76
